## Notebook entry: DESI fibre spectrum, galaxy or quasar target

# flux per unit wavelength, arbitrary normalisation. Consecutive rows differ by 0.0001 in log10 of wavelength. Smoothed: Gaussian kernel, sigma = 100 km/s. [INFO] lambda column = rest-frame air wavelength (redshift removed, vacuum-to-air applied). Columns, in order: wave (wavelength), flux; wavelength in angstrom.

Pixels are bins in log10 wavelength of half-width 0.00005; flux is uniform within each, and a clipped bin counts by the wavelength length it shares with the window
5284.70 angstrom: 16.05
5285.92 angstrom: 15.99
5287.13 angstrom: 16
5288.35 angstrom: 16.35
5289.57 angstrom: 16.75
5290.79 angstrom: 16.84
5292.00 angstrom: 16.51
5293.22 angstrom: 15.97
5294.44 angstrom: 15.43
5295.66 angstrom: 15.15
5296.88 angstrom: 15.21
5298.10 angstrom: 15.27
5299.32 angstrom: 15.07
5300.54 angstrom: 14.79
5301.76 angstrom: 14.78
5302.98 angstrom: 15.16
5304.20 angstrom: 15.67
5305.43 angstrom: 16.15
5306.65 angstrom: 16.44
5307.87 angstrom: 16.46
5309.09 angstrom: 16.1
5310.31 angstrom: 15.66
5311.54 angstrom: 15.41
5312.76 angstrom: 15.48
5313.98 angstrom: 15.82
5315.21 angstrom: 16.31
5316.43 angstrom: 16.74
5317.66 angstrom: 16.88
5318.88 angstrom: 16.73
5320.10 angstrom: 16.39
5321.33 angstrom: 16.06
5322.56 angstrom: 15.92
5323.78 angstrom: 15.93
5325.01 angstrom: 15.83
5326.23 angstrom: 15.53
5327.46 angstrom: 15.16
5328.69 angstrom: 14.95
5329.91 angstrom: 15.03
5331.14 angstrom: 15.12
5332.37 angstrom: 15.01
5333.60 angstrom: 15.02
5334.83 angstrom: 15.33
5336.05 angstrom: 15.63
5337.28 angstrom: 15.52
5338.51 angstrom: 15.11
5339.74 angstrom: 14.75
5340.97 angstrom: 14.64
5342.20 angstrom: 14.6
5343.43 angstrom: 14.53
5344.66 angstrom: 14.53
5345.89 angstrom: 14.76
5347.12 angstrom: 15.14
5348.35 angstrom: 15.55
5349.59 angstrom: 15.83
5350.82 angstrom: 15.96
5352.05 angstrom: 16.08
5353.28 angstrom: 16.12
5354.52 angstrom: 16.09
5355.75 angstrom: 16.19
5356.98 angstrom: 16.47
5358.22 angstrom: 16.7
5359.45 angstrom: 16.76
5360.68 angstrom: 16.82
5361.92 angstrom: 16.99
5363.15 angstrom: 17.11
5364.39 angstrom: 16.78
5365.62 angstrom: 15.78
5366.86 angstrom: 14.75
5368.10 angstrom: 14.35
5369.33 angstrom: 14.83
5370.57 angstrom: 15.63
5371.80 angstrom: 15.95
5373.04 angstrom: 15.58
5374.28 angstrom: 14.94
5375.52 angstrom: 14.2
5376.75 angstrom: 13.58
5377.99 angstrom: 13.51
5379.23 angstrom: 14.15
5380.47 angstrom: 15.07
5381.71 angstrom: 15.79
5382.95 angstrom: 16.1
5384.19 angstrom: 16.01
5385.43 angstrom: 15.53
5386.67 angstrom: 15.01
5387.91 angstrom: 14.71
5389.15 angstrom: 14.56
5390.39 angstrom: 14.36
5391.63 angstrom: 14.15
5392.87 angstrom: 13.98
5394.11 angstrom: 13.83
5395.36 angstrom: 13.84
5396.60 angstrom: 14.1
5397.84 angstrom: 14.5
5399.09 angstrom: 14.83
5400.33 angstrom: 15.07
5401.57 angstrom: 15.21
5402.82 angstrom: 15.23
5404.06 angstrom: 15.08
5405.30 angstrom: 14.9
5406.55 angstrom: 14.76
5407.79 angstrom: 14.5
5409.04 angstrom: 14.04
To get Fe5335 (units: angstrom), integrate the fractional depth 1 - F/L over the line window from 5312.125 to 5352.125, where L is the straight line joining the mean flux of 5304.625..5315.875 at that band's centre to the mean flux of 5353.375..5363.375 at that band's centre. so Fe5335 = 1.8 angstrom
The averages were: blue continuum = 16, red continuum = 16.6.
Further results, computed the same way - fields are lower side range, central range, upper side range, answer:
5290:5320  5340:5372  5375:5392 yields -1.18 angstrom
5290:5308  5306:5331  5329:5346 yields -1.00 angstrom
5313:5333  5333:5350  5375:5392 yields 0.49 angstrom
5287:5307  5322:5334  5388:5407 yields 0.01 angstrom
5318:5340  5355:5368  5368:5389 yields -0.99 angstrom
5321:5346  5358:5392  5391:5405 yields -1.29 angstrom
